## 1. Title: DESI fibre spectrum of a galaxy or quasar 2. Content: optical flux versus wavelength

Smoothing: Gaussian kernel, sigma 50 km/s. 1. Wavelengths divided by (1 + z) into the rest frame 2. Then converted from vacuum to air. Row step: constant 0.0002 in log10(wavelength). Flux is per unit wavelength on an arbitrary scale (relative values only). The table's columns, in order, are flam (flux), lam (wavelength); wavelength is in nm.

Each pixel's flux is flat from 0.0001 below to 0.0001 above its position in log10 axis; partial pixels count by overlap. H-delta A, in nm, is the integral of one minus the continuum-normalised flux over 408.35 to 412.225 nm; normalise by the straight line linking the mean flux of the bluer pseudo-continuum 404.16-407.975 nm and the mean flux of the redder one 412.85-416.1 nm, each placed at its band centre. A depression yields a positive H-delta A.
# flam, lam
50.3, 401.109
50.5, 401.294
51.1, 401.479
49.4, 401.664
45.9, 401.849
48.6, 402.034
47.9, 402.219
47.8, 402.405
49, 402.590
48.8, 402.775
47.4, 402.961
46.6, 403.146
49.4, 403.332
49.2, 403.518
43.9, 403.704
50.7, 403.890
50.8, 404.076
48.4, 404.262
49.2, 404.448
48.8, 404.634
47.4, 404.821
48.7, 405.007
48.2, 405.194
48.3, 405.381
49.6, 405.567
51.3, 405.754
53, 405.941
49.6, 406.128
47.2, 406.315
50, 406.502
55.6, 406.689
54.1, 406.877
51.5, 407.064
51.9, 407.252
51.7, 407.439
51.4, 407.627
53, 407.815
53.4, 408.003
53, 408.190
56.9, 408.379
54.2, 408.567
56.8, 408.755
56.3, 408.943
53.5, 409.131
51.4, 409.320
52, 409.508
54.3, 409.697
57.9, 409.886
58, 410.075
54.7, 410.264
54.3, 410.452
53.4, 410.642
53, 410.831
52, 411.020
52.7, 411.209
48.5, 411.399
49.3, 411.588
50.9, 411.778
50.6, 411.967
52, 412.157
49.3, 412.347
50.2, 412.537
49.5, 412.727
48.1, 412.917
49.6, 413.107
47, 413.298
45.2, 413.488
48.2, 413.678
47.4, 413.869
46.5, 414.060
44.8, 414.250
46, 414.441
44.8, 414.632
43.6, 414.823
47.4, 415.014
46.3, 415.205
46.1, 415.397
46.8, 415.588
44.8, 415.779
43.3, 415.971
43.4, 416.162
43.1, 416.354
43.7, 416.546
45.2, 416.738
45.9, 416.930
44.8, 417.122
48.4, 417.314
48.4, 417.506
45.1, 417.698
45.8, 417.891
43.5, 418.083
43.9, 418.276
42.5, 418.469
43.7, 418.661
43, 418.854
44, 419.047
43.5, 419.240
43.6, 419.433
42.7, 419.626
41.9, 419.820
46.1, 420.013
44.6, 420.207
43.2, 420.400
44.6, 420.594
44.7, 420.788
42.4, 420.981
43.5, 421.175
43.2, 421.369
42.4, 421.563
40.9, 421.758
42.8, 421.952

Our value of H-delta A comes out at -0.41 nm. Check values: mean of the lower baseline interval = 50.5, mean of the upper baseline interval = 46.2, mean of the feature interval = 53.4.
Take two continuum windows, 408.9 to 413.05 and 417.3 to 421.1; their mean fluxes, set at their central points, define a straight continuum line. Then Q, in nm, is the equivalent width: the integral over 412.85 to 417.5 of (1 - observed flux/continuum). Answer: 0.217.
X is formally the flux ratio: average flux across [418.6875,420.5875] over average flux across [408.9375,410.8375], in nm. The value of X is 0.80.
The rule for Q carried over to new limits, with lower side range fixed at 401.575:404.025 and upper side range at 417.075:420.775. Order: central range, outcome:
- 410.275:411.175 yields -0.14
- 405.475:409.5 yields -0.48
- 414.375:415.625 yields -0.01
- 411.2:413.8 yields -0.19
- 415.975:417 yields 0.02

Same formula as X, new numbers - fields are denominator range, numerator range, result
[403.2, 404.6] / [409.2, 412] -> 1.09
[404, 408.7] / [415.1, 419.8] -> 0.87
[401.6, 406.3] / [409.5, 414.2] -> 1.05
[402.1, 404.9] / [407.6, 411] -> 1.12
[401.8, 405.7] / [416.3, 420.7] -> 0.92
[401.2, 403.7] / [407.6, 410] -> 1.12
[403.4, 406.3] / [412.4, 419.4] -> 0.93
